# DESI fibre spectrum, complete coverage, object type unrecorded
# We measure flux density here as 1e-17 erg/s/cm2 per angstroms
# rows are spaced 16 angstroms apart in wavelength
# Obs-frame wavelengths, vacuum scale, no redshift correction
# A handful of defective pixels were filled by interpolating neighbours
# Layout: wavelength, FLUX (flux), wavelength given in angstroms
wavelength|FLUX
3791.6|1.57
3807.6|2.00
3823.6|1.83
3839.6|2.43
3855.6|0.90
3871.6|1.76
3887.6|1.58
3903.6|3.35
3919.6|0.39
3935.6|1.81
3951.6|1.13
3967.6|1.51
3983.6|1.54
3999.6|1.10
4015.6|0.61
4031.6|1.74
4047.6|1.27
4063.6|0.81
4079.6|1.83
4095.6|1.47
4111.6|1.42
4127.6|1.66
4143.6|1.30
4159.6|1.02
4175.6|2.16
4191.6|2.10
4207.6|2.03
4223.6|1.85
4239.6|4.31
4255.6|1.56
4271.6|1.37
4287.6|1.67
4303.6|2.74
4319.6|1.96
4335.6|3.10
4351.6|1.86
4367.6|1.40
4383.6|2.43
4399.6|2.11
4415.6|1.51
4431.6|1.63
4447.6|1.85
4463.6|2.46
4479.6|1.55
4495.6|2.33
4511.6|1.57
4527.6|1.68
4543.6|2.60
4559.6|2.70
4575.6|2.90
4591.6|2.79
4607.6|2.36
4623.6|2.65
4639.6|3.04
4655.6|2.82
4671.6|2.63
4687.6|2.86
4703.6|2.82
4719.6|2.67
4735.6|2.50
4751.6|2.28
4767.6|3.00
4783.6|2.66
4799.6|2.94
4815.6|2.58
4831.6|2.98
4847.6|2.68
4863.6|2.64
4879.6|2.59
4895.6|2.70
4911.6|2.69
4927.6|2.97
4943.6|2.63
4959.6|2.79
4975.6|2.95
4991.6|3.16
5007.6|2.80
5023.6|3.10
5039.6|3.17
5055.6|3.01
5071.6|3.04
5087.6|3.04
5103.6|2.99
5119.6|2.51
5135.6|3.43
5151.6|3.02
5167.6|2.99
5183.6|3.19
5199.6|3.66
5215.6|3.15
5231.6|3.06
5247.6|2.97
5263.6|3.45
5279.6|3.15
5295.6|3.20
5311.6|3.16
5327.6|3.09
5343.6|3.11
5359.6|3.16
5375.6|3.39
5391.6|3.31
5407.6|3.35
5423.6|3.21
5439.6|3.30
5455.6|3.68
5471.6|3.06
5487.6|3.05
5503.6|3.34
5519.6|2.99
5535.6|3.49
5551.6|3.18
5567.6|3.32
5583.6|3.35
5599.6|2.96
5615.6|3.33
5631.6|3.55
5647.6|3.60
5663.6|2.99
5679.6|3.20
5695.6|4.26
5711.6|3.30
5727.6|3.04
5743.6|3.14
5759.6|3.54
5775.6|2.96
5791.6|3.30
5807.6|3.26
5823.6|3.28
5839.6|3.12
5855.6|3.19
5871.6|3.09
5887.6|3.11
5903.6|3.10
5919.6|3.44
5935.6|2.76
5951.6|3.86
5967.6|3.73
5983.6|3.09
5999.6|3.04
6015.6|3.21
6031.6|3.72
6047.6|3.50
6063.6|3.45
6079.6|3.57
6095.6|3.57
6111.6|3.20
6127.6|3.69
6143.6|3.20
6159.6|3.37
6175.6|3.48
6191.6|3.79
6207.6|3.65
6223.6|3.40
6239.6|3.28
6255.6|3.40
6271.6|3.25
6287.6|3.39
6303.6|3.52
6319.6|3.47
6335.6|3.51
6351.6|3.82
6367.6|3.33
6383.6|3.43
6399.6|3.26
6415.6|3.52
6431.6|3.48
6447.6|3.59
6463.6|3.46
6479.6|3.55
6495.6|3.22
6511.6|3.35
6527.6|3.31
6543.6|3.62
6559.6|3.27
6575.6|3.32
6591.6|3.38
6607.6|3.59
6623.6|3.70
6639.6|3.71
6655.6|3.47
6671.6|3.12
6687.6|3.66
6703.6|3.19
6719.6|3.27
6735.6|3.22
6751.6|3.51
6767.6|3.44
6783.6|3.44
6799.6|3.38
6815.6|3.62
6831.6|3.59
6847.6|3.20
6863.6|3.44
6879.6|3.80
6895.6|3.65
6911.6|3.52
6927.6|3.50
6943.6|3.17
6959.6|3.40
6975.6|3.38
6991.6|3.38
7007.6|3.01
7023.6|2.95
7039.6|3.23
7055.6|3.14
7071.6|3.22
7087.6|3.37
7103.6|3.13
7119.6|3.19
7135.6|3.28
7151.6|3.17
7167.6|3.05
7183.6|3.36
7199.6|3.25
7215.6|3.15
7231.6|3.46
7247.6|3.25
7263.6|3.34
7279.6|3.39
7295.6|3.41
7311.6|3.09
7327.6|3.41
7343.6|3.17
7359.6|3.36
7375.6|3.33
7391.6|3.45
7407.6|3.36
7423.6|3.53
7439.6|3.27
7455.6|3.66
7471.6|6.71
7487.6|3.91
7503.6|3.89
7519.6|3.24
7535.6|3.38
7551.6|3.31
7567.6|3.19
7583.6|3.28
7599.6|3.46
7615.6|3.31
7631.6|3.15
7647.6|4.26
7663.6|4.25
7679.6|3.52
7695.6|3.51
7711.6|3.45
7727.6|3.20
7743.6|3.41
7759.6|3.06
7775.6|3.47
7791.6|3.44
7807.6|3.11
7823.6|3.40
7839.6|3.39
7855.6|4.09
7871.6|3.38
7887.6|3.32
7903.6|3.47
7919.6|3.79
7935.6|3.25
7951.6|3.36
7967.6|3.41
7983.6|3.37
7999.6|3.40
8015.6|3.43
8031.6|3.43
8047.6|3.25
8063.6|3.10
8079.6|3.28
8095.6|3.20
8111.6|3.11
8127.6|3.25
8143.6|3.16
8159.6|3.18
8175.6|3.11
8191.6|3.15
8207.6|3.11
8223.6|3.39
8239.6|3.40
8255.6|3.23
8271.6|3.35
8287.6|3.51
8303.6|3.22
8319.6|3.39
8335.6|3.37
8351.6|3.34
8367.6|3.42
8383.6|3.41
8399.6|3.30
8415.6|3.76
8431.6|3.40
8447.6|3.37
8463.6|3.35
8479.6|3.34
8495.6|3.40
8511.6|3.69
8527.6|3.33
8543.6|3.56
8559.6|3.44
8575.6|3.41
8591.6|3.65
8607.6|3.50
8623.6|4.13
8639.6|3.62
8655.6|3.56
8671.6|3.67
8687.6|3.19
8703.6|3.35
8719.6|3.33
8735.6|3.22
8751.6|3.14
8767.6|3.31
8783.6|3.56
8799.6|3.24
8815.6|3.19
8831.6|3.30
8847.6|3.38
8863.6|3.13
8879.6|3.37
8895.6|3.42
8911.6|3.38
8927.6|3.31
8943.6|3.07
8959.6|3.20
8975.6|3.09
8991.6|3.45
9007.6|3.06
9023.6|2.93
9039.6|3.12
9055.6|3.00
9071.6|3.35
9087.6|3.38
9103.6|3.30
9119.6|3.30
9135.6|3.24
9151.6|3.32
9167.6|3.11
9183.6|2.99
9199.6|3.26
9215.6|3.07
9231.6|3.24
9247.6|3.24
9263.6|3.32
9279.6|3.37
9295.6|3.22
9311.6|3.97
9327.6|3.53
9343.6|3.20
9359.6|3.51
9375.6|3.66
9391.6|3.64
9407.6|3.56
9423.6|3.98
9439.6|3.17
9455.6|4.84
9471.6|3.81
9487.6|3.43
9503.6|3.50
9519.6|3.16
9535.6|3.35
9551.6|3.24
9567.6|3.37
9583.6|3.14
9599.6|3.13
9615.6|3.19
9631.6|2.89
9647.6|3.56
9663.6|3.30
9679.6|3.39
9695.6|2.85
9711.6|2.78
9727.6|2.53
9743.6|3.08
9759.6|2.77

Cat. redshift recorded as 0.14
